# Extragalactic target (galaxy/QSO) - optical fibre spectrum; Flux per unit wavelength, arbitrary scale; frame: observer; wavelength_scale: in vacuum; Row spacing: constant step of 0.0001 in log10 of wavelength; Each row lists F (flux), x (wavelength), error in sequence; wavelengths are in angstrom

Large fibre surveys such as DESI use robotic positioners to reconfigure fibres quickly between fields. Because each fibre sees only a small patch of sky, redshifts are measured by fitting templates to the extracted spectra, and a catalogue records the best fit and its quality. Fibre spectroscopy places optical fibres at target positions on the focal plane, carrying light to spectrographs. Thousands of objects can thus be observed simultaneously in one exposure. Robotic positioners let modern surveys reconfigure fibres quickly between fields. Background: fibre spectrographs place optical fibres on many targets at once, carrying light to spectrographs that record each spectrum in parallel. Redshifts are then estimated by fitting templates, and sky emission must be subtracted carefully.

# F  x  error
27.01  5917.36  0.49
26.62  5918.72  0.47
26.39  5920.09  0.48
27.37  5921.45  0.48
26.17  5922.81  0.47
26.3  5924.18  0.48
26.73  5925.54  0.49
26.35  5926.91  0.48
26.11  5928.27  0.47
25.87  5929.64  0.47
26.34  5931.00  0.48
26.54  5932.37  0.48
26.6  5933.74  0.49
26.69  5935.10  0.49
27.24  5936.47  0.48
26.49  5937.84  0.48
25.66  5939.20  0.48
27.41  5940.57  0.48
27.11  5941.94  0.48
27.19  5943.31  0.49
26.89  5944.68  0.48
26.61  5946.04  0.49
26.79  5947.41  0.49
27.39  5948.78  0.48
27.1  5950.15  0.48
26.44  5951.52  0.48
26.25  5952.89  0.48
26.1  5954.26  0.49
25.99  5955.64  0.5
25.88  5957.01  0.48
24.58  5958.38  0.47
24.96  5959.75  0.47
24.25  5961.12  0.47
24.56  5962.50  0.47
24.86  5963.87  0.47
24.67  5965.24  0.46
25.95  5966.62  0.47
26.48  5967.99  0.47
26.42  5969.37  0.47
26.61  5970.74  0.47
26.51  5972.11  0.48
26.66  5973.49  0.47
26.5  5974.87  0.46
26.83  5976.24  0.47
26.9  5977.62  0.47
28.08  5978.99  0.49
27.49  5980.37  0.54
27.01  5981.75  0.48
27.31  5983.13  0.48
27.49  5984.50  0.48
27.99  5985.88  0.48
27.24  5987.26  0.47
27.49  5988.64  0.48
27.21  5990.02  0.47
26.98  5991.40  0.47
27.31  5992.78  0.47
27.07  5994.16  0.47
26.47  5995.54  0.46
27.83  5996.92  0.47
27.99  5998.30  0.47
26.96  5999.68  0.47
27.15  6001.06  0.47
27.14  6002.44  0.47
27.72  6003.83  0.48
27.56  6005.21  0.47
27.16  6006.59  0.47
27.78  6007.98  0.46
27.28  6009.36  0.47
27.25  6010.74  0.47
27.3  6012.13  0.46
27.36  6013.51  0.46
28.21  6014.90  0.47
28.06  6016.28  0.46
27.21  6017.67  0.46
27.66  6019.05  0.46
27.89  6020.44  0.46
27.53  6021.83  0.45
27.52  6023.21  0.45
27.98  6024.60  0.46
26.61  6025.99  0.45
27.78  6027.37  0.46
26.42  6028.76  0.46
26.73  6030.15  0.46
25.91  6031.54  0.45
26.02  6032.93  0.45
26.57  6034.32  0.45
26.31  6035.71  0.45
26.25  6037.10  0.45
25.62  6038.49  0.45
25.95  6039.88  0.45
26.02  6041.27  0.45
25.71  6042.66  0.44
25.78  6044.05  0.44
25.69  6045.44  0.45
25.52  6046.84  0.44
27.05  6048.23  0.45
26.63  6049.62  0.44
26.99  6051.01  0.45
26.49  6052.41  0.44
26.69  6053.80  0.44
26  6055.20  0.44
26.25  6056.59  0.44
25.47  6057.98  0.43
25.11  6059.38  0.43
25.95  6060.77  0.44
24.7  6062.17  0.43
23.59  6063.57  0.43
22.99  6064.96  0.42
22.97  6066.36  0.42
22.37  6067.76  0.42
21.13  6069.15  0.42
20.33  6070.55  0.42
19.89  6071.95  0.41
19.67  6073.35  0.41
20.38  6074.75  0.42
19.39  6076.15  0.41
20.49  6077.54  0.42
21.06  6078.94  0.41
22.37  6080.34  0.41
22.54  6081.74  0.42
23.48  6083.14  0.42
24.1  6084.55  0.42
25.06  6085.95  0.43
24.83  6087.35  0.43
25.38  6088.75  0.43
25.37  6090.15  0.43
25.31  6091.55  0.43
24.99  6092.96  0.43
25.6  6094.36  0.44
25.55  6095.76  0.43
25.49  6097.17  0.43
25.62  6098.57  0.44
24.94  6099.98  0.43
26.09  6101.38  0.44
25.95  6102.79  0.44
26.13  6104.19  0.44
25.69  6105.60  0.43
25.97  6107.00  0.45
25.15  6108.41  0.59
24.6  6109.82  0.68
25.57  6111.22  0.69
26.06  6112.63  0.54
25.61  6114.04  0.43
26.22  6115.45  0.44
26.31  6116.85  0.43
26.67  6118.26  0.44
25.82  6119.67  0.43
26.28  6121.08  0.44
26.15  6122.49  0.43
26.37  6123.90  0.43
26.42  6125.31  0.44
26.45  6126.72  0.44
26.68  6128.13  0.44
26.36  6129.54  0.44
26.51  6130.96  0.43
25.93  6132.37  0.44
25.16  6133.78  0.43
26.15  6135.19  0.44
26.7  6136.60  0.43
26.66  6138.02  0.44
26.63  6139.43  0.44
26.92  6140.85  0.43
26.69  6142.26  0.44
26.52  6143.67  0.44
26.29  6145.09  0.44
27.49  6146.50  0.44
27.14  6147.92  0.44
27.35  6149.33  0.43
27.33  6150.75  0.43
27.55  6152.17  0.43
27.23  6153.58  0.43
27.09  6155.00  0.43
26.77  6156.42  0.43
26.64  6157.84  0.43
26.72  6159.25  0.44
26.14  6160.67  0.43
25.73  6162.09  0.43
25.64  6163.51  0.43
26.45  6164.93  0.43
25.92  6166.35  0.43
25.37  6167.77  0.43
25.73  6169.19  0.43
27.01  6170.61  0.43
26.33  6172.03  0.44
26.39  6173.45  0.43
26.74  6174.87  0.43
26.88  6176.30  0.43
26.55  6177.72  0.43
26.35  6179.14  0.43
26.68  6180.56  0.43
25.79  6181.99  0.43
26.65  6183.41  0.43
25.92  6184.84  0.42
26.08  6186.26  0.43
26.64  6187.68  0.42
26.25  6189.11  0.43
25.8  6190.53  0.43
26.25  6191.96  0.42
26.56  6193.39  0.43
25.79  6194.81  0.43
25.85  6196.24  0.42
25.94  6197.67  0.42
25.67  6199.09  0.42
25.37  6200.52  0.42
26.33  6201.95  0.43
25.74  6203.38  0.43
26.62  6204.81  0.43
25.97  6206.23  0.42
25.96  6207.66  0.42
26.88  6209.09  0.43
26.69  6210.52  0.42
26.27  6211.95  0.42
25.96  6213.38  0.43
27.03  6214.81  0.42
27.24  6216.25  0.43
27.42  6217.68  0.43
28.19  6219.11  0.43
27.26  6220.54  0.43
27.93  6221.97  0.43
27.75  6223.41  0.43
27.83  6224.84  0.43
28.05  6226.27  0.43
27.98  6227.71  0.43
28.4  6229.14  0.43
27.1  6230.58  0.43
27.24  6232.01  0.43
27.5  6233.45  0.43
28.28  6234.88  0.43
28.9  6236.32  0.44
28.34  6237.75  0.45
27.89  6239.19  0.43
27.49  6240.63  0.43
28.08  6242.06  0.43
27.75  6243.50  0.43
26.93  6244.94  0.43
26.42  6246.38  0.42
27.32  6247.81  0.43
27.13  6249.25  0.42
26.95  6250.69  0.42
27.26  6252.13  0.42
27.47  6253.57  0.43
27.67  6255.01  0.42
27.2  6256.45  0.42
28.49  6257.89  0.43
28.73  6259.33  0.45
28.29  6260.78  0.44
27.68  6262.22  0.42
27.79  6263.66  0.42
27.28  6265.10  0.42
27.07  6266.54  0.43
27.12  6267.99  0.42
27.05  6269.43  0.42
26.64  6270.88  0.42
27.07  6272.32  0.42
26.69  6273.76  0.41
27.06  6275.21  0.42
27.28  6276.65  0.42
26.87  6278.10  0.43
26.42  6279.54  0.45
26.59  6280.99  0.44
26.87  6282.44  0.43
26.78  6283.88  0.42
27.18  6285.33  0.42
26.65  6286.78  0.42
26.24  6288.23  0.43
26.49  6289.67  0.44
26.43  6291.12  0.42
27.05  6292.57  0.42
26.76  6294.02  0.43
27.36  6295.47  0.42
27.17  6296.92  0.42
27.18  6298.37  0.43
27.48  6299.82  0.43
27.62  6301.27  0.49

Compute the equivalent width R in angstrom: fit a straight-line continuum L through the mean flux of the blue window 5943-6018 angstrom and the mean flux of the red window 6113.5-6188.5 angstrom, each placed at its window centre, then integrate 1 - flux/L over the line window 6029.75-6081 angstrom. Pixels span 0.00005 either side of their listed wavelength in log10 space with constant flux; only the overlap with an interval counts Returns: 4.4 angstrom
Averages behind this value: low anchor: 26.8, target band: 24.4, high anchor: 26.5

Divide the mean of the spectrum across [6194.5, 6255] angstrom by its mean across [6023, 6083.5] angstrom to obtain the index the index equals 1.10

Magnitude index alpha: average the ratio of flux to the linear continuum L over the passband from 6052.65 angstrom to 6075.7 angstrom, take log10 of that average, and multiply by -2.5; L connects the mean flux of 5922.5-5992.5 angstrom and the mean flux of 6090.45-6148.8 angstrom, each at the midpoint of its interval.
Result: 0.13 mag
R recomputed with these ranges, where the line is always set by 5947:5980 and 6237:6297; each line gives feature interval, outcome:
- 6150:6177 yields 0.34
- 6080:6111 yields 1.80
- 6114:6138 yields 0.41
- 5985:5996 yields -0.43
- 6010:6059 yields -0.58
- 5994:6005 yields -0.45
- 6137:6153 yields -0.11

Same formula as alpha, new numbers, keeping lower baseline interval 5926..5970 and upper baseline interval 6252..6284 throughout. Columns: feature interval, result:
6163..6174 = 0.03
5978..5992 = -0.05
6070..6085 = 0.25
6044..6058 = 0.01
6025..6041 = 0.00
